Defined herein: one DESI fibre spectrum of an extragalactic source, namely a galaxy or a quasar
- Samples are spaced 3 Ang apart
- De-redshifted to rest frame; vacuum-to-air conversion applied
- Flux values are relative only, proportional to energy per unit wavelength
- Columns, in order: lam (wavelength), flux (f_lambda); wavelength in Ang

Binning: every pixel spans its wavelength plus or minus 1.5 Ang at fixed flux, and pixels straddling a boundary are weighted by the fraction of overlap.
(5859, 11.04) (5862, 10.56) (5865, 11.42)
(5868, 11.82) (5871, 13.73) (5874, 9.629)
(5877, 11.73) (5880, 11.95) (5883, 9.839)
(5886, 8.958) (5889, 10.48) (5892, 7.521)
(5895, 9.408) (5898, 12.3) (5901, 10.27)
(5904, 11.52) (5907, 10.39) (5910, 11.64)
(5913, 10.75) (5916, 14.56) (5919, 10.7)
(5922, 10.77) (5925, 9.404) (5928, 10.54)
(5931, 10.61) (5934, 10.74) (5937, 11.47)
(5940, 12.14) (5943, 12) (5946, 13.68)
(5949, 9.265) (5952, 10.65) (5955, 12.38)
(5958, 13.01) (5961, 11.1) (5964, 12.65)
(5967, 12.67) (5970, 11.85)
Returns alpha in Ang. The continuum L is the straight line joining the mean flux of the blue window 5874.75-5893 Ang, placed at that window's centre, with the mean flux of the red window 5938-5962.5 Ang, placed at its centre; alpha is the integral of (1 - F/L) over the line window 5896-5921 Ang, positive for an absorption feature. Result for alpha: -1.7 Ang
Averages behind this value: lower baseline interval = 10.1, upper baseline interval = 11.8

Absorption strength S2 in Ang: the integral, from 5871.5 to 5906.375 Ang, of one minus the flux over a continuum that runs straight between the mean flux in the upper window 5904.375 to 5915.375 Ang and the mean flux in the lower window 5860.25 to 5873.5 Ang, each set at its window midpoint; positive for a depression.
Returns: 3.2 Ang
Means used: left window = 11.7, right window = 11.3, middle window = 10.4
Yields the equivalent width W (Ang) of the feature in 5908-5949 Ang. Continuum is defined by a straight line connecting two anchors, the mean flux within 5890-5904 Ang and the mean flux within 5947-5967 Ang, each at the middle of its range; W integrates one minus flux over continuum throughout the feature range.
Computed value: -1.8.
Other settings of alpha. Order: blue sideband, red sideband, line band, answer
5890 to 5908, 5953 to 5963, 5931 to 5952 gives 0.30 Ang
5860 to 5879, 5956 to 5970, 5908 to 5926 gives 0.86 Ang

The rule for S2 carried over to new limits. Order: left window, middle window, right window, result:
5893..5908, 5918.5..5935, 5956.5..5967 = 1.37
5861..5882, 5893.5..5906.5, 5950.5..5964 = 0.91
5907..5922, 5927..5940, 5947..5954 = -0.03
